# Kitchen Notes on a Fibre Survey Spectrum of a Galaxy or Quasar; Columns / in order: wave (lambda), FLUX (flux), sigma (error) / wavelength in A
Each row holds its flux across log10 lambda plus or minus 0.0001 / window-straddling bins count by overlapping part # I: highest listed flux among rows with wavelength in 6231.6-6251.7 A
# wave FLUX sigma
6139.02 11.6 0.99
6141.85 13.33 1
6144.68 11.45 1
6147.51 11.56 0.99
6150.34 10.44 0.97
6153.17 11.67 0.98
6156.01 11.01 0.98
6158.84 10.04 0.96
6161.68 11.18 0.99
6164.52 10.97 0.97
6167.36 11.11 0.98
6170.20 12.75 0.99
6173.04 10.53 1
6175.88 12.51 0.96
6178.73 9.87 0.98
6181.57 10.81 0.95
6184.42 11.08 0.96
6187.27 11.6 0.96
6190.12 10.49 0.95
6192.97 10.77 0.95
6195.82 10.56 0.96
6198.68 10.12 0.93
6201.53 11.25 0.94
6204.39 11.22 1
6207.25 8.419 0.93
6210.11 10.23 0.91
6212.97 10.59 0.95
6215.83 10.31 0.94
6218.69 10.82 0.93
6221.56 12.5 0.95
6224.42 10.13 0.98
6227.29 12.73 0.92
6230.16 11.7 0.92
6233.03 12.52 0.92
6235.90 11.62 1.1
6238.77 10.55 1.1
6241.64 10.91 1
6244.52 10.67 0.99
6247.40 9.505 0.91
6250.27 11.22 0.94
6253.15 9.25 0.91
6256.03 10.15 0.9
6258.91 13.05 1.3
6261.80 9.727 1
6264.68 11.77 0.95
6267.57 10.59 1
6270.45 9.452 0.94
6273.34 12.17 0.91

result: 12.52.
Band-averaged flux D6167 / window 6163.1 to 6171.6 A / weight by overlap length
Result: 11.6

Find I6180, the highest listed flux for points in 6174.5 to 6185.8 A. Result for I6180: 12.51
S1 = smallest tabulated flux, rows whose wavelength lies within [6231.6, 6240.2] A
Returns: 10.55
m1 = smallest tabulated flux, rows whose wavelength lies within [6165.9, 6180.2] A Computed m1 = 9.87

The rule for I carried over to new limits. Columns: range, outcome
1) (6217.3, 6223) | 12.5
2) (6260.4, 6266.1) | 11.77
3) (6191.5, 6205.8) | 11.25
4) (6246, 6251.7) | 11.22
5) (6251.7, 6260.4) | 13.05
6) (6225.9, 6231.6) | 12.73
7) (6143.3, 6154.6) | 11.67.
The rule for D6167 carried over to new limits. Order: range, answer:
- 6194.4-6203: 10.6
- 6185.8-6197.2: 10.9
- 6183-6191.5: 11.1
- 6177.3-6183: 10.3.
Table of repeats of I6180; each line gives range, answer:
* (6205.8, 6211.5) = 10.23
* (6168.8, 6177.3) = 12.75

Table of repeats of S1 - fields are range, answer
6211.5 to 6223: 10.31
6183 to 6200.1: 10.12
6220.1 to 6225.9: 10.13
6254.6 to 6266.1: 9.727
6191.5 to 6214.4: 8.419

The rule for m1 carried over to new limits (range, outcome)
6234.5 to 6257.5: 9.25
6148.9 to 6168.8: 10.04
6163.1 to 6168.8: 10.97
